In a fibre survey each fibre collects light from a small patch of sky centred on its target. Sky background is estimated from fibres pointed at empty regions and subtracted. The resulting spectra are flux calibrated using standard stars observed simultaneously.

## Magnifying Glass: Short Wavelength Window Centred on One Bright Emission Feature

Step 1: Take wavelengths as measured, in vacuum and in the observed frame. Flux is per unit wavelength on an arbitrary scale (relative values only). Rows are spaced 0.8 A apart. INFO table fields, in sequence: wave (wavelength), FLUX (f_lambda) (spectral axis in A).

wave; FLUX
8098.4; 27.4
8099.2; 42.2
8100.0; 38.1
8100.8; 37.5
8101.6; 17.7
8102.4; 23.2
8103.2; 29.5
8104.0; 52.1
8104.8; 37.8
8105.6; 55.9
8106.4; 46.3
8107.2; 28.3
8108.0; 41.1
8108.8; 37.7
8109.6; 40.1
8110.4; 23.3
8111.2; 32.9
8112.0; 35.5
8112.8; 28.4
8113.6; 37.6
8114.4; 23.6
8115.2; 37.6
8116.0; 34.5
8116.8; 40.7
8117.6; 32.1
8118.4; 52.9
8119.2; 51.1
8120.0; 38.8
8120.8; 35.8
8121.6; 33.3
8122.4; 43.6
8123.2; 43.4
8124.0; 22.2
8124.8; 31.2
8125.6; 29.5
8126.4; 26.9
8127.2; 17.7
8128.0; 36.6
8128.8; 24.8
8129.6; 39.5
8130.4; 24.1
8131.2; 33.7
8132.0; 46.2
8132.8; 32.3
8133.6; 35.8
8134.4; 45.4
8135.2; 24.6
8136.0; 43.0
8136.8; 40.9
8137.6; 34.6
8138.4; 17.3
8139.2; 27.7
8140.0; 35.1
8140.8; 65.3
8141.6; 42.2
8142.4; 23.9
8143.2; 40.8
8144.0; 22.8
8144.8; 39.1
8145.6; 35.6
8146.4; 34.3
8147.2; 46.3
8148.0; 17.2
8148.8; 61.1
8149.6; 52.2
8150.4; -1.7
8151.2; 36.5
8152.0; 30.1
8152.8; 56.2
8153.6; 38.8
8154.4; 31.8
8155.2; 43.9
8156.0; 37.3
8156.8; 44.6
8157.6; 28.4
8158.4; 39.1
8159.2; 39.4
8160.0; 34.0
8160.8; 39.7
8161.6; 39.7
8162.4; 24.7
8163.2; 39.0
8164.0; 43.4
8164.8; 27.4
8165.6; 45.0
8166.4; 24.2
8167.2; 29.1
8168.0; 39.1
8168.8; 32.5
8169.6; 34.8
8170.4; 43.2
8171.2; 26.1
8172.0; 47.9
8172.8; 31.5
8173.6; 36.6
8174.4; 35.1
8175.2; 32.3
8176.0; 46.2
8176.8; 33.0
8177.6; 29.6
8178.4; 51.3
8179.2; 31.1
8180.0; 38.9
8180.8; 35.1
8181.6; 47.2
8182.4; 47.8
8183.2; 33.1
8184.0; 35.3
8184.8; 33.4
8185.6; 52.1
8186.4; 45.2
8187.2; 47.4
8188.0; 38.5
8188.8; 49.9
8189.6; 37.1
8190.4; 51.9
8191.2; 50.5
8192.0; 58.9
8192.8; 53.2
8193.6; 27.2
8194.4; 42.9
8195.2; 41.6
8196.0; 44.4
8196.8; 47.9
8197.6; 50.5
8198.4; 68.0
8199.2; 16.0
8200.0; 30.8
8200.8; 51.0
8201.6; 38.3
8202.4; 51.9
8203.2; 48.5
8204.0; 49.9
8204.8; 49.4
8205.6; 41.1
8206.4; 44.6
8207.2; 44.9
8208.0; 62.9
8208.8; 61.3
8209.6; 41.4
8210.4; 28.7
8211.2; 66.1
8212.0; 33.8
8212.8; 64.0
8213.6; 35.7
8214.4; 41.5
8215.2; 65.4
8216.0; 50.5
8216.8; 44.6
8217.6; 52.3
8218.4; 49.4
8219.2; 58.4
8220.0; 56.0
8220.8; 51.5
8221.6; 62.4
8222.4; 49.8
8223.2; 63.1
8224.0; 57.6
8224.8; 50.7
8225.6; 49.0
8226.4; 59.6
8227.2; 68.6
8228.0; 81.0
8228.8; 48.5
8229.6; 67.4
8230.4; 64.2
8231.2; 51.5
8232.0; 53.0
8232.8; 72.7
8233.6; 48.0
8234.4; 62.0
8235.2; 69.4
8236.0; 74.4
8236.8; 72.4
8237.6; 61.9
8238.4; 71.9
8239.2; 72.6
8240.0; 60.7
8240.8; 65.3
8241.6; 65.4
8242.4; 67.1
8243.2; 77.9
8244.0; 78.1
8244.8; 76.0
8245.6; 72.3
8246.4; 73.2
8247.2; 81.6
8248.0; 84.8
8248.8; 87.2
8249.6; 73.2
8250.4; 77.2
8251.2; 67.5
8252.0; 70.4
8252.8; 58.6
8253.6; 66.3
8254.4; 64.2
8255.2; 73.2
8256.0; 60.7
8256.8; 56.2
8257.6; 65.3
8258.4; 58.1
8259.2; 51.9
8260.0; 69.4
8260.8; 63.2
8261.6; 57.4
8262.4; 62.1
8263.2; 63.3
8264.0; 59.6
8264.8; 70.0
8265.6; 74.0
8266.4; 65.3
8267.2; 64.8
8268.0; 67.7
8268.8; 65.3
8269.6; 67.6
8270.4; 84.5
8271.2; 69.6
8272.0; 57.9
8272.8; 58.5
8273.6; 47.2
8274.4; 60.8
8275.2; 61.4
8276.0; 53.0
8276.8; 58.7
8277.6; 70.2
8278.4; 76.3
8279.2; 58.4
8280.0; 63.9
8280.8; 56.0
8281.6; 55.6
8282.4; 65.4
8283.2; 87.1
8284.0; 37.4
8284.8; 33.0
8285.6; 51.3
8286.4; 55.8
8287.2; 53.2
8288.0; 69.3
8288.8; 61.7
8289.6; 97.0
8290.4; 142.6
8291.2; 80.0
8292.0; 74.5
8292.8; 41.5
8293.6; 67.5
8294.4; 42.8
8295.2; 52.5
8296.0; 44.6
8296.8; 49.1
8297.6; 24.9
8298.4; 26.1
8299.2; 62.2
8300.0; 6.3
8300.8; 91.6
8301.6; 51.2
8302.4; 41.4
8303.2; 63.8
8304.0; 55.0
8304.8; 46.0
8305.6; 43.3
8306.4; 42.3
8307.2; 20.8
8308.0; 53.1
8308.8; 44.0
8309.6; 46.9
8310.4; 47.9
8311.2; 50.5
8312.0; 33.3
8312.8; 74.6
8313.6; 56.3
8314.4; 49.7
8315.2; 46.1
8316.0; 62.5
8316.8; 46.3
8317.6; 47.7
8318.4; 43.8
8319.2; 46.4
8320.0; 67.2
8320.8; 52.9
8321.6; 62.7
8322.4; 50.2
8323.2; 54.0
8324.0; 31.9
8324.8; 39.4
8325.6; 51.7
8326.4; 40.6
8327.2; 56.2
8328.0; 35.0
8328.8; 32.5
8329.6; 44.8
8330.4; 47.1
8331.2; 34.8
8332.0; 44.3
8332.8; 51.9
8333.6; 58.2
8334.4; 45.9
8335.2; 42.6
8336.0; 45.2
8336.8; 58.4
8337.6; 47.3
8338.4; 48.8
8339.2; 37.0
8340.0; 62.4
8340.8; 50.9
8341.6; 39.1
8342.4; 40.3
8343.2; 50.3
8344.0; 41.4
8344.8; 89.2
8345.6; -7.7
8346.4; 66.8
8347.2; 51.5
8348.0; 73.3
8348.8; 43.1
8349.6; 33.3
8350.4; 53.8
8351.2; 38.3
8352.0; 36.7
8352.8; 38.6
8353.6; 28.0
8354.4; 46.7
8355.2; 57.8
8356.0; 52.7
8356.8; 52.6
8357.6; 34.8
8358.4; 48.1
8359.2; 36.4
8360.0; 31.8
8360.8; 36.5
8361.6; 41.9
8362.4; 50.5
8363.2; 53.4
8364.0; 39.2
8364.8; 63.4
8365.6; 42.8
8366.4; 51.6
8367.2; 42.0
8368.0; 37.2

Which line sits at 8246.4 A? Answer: Mg II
